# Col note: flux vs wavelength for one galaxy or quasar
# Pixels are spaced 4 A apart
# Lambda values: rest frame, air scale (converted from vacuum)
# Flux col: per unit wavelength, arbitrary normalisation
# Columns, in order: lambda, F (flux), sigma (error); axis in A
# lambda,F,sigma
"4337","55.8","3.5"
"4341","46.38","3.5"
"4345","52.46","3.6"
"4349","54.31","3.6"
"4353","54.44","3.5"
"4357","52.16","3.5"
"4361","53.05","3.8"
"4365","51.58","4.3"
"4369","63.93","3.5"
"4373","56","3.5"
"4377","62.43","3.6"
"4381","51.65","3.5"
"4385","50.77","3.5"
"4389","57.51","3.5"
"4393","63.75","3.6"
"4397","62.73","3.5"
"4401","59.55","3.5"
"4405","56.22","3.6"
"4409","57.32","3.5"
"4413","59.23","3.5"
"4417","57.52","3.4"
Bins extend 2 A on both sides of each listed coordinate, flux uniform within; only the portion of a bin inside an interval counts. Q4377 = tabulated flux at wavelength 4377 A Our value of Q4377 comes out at 62.43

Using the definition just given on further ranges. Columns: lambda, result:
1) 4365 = 51.58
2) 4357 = 52.16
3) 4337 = 55.8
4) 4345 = 52.46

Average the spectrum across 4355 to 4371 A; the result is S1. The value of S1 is 55.2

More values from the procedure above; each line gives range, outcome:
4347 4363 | 53.5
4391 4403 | 62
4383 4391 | 54.1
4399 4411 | 57.7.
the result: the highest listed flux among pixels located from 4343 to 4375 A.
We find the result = 63.93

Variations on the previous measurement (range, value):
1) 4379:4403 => 63.75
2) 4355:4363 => 53.05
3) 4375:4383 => 62.43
